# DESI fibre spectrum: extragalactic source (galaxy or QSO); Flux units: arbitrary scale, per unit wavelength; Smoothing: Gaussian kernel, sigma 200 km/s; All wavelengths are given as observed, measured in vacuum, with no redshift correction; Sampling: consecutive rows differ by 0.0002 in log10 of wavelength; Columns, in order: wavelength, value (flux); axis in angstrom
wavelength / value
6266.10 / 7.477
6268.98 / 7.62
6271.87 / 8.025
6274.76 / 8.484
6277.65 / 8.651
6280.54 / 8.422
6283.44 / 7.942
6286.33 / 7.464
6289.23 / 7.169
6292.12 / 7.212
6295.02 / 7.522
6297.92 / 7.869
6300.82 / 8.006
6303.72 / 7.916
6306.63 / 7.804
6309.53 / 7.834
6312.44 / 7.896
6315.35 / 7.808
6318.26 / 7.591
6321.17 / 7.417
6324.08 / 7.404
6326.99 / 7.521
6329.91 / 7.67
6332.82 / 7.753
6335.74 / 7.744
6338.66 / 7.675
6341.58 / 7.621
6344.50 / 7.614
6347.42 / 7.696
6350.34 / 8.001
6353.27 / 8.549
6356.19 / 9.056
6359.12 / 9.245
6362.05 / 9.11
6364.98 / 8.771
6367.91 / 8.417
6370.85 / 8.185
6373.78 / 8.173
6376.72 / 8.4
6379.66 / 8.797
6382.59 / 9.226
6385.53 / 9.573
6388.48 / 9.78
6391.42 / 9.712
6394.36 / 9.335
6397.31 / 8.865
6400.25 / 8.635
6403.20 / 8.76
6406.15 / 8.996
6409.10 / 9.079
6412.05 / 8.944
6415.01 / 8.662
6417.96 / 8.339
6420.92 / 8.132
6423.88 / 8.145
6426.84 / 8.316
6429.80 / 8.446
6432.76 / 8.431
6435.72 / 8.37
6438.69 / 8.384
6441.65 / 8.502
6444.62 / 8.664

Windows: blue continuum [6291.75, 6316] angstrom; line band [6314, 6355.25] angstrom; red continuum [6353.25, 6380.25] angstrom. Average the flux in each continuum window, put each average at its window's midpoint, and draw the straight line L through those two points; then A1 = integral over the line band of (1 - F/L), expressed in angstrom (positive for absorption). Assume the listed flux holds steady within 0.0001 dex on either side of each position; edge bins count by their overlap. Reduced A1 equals 2.4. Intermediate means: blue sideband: 7.78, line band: 7.74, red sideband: 8.67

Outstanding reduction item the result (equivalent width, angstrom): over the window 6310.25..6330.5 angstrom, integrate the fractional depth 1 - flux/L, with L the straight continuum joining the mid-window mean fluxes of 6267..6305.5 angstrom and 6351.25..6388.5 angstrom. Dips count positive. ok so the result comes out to 1.5 angstrom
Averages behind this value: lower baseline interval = 7.86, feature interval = 7.62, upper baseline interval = 8.82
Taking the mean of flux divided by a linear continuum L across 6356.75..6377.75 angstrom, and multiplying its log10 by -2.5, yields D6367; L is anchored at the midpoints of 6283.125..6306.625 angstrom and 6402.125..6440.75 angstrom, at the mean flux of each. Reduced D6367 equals -0.06 mag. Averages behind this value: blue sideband 7.63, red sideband 8.54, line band 8.63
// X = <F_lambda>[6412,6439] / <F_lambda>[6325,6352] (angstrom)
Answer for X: 1.09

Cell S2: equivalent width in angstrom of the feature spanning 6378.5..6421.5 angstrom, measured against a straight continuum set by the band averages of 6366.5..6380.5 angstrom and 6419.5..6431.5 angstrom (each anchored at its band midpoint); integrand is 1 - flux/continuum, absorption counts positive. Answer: -3.57 angstrom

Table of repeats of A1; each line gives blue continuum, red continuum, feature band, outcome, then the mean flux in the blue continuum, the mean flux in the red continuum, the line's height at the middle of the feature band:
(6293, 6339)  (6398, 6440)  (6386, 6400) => -1.73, 7.71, 8.55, 8.34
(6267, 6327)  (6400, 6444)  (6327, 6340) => 0.52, 7.79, 8.54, 8.01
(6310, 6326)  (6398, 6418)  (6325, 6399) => -2.48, 7.63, 8.81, 8.21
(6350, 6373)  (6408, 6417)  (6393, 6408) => -0.18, 8.68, 8.86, 8.82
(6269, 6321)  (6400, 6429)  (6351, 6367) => -1.24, 7.84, 8.59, 8.24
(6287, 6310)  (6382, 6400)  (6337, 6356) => 1.36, 7.65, 9.37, 8.54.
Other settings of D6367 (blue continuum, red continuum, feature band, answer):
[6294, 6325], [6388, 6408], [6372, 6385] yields 0.01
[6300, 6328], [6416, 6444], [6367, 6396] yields -0.11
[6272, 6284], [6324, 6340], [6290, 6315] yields 0.04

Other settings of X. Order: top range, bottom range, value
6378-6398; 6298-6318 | 1.19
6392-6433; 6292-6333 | 1.13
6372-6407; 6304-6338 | 1.17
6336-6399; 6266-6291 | 1.09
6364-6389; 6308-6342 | 1.15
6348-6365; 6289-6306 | 1.14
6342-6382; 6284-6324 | 1.11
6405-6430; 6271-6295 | 1.08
